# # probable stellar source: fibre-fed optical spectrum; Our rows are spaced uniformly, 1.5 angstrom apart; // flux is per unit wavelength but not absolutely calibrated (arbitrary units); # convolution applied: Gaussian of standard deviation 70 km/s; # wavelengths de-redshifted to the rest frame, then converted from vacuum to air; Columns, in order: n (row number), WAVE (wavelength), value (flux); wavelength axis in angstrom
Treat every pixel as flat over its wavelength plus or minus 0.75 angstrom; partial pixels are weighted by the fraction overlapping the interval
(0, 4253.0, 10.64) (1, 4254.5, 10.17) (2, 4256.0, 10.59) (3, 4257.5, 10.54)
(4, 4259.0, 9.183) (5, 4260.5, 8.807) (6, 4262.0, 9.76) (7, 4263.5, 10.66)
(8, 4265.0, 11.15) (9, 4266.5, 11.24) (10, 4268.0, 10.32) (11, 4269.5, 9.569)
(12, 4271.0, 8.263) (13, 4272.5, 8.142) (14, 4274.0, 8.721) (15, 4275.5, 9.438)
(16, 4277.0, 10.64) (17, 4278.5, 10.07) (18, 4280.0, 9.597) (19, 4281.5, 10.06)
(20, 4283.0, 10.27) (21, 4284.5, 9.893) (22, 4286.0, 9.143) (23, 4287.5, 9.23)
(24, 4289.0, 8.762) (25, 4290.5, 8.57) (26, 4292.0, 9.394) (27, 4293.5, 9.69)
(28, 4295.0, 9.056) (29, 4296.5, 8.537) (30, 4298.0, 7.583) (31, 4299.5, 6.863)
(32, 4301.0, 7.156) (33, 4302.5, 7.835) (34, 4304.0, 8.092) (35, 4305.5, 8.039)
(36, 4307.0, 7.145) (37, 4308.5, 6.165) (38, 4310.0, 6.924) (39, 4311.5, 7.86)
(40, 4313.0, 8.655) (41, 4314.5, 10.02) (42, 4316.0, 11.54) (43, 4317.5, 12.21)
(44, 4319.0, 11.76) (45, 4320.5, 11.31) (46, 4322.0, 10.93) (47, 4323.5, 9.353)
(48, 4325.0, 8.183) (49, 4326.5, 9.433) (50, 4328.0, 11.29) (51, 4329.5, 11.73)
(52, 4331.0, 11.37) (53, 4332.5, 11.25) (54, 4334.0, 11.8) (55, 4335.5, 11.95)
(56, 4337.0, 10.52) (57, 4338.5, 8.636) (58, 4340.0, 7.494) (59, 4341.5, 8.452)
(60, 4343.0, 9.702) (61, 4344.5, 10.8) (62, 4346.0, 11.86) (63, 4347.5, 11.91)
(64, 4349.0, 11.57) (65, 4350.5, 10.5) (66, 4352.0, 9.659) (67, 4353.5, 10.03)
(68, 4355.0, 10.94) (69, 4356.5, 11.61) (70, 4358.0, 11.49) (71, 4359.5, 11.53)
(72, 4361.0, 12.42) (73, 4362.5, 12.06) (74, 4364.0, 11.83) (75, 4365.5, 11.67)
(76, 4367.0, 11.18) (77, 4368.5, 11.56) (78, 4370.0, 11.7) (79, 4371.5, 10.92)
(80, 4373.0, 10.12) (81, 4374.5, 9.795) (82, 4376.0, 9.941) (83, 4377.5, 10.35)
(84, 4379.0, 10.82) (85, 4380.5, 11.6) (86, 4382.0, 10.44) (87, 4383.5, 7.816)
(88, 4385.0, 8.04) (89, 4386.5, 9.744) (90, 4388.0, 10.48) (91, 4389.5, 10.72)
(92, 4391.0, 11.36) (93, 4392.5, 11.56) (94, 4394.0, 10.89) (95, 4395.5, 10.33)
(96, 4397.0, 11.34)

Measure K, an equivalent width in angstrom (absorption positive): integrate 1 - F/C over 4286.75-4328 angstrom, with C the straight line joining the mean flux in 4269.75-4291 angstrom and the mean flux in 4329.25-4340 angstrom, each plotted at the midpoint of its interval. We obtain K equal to 4.60 angstrom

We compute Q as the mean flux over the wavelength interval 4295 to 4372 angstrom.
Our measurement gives 10.1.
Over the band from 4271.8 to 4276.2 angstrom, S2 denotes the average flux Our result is 8.77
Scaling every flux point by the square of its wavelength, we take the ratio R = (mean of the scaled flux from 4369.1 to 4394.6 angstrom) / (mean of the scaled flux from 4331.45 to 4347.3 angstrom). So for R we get 1.02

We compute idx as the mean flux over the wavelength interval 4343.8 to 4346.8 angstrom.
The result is 11.3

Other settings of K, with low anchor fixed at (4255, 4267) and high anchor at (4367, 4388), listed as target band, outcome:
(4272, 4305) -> 4.2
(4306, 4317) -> 2.0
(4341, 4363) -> -1.6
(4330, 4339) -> -0.7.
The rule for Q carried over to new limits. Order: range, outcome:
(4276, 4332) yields 9.32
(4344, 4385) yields 10.9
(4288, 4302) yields 8.41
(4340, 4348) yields 10.2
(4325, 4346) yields 10.3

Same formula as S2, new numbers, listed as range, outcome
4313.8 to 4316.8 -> 10.8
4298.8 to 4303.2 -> 7.28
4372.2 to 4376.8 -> 9.97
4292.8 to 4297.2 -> 9.09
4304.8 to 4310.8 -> 7.07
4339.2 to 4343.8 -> 8.57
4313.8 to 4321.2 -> 11.4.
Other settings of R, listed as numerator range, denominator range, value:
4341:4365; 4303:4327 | 1.22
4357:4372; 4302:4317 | 1.44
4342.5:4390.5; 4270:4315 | 1.29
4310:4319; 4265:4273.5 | 1.05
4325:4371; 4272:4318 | 1.26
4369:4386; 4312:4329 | 1.00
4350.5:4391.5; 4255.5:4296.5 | 1.16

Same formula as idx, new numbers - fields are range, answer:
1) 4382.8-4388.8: 9.04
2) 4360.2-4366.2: 12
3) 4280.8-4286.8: 9.83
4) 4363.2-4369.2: 11.6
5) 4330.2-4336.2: 11.6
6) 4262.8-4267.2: 11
